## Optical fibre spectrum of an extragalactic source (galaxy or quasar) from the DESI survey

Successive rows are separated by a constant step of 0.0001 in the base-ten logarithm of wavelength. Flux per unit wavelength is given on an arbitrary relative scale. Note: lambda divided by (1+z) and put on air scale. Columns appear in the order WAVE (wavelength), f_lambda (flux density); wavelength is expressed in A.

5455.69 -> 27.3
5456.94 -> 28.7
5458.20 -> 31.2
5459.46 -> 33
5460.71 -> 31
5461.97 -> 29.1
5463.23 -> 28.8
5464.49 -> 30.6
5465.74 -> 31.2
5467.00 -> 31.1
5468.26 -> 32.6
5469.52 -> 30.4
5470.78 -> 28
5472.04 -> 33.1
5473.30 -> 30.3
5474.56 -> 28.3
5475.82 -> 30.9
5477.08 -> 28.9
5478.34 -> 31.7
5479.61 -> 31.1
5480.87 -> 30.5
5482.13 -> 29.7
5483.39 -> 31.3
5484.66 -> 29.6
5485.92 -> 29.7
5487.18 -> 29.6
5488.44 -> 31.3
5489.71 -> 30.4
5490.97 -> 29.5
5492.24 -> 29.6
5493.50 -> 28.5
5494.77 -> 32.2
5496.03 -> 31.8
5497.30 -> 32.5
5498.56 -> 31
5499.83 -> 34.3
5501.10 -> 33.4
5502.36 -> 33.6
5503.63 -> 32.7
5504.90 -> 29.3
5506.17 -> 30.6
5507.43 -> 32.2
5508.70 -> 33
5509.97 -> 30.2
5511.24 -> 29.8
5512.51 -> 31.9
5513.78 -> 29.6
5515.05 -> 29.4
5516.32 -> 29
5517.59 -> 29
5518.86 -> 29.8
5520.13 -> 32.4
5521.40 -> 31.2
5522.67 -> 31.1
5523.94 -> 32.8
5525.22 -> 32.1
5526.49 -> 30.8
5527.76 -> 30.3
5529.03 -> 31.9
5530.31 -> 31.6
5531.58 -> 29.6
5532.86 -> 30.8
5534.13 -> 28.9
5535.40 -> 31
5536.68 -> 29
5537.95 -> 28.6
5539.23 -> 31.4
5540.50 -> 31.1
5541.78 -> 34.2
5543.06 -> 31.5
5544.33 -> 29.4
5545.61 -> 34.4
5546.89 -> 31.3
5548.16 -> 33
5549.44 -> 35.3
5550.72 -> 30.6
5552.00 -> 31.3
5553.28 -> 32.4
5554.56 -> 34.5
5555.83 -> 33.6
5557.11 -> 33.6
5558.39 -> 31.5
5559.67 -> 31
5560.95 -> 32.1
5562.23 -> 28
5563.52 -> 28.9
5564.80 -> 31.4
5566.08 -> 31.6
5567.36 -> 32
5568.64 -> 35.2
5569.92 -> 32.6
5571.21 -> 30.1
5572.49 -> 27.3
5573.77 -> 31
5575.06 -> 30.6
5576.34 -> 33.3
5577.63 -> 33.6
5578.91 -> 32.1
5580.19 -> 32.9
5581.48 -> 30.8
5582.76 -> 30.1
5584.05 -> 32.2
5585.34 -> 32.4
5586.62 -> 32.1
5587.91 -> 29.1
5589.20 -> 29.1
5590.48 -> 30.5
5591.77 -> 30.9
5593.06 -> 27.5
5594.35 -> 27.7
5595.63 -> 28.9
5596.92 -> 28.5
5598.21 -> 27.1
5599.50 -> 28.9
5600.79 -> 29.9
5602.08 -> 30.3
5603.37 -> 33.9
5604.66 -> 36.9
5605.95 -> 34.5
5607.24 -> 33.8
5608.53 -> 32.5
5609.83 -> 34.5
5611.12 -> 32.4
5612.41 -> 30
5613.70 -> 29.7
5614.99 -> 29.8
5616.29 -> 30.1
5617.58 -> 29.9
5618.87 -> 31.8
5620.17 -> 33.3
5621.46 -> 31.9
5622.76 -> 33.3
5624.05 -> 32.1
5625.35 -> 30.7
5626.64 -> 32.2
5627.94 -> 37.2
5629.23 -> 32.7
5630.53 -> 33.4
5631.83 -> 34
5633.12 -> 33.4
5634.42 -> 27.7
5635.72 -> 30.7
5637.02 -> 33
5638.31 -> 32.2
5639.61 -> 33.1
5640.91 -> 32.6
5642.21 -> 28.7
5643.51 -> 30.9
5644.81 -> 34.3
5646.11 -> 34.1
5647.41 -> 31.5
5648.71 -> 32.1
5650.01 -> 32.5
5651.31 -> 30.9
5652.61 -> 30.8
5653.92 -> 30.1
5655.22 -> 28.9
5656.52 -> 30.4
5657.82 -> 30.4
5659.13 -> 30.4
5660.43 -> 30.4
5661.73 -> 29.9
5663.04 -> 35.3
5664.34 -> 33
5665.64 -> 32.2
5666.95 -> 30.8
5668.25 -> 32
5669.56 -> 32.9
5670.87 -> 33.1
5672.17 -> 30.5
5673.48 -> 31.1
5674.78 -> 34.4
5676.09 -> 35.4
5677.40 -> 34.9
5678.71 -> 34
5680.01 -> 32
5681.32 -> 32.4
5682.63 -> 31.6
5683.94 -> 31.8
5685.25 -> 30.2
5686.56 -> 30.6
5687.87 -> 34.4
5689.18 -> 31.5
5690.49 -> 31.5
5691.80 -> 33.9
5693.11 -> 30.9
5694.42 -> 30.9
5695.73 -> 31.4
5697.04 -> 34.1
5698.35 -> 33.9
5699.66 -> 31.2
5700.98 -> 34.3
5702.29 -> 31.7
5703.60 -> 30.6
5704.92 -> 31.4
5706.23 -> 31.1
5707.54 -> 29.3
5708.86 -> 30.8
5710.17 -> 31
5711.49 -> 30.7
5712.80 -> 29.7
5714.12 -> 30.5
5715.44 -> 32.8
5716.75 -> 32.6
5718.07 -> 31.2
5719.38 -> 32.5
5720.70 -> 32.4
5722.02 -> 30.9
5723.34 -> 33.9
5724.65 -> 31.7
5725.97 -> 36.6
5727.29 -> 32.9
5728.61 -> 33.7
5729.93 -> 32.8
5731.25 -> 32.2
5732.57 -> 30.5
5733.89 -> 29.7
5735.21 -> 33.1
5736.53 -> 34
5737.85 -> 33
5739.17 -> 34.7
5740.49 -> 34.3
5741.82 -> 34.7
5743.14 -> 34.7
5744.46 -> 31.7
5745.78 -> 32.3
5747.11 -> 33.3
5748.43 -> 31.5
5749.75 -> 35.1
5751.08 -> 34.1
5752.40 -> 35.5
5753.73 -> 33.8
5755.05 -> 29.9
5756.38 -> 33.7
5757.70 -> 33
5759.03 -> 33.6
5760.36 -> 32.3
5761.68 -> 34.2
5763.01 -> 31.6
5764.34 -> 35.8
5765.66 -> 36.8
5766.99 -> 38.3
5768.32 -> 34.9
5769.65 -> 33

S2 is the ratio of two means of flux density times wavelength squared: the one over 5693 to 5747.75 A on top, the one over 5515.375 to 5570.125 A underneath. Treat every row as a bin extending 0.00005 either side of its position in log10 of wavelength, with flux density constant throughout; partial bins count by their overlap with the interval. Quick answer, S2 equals 1.09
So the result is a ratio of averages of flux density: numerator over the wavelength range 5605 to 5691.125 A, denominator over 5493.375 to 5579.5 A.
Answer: 1.02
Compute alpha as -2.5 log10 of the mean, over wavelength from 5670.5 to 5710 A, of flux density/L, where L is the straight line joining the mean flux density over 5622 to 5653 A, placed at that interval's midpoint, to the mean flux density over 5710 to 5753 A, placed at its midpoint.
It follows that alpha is 0.01 mag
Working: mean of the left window 32.3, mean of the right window 32.8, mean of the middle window 32.1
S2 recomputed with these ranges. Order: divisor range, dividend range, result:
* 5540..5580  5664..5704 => 1.06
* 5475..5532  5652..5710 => 1.10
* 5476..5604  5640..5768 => 1.11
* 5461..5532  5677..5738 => 1.12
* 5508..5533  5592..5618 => 1.03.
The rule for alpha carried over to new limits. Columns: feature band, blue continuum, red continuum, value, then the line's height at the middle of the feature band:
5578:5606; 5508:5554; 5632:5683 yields 0.028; 31.5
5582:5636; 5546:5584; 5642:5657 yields 0.007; 31.6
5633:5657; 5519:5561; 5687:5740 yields 0.018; 31.9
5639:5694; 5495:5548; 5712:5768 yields 0.018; 32.5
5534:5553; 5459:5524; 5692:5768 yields -0.009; 31.2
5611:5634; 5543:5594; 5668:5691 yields -0.003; 32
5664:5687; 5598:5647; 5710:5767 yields 0.004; 32.5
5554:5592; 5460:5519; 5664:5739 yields -0.007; 31.3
